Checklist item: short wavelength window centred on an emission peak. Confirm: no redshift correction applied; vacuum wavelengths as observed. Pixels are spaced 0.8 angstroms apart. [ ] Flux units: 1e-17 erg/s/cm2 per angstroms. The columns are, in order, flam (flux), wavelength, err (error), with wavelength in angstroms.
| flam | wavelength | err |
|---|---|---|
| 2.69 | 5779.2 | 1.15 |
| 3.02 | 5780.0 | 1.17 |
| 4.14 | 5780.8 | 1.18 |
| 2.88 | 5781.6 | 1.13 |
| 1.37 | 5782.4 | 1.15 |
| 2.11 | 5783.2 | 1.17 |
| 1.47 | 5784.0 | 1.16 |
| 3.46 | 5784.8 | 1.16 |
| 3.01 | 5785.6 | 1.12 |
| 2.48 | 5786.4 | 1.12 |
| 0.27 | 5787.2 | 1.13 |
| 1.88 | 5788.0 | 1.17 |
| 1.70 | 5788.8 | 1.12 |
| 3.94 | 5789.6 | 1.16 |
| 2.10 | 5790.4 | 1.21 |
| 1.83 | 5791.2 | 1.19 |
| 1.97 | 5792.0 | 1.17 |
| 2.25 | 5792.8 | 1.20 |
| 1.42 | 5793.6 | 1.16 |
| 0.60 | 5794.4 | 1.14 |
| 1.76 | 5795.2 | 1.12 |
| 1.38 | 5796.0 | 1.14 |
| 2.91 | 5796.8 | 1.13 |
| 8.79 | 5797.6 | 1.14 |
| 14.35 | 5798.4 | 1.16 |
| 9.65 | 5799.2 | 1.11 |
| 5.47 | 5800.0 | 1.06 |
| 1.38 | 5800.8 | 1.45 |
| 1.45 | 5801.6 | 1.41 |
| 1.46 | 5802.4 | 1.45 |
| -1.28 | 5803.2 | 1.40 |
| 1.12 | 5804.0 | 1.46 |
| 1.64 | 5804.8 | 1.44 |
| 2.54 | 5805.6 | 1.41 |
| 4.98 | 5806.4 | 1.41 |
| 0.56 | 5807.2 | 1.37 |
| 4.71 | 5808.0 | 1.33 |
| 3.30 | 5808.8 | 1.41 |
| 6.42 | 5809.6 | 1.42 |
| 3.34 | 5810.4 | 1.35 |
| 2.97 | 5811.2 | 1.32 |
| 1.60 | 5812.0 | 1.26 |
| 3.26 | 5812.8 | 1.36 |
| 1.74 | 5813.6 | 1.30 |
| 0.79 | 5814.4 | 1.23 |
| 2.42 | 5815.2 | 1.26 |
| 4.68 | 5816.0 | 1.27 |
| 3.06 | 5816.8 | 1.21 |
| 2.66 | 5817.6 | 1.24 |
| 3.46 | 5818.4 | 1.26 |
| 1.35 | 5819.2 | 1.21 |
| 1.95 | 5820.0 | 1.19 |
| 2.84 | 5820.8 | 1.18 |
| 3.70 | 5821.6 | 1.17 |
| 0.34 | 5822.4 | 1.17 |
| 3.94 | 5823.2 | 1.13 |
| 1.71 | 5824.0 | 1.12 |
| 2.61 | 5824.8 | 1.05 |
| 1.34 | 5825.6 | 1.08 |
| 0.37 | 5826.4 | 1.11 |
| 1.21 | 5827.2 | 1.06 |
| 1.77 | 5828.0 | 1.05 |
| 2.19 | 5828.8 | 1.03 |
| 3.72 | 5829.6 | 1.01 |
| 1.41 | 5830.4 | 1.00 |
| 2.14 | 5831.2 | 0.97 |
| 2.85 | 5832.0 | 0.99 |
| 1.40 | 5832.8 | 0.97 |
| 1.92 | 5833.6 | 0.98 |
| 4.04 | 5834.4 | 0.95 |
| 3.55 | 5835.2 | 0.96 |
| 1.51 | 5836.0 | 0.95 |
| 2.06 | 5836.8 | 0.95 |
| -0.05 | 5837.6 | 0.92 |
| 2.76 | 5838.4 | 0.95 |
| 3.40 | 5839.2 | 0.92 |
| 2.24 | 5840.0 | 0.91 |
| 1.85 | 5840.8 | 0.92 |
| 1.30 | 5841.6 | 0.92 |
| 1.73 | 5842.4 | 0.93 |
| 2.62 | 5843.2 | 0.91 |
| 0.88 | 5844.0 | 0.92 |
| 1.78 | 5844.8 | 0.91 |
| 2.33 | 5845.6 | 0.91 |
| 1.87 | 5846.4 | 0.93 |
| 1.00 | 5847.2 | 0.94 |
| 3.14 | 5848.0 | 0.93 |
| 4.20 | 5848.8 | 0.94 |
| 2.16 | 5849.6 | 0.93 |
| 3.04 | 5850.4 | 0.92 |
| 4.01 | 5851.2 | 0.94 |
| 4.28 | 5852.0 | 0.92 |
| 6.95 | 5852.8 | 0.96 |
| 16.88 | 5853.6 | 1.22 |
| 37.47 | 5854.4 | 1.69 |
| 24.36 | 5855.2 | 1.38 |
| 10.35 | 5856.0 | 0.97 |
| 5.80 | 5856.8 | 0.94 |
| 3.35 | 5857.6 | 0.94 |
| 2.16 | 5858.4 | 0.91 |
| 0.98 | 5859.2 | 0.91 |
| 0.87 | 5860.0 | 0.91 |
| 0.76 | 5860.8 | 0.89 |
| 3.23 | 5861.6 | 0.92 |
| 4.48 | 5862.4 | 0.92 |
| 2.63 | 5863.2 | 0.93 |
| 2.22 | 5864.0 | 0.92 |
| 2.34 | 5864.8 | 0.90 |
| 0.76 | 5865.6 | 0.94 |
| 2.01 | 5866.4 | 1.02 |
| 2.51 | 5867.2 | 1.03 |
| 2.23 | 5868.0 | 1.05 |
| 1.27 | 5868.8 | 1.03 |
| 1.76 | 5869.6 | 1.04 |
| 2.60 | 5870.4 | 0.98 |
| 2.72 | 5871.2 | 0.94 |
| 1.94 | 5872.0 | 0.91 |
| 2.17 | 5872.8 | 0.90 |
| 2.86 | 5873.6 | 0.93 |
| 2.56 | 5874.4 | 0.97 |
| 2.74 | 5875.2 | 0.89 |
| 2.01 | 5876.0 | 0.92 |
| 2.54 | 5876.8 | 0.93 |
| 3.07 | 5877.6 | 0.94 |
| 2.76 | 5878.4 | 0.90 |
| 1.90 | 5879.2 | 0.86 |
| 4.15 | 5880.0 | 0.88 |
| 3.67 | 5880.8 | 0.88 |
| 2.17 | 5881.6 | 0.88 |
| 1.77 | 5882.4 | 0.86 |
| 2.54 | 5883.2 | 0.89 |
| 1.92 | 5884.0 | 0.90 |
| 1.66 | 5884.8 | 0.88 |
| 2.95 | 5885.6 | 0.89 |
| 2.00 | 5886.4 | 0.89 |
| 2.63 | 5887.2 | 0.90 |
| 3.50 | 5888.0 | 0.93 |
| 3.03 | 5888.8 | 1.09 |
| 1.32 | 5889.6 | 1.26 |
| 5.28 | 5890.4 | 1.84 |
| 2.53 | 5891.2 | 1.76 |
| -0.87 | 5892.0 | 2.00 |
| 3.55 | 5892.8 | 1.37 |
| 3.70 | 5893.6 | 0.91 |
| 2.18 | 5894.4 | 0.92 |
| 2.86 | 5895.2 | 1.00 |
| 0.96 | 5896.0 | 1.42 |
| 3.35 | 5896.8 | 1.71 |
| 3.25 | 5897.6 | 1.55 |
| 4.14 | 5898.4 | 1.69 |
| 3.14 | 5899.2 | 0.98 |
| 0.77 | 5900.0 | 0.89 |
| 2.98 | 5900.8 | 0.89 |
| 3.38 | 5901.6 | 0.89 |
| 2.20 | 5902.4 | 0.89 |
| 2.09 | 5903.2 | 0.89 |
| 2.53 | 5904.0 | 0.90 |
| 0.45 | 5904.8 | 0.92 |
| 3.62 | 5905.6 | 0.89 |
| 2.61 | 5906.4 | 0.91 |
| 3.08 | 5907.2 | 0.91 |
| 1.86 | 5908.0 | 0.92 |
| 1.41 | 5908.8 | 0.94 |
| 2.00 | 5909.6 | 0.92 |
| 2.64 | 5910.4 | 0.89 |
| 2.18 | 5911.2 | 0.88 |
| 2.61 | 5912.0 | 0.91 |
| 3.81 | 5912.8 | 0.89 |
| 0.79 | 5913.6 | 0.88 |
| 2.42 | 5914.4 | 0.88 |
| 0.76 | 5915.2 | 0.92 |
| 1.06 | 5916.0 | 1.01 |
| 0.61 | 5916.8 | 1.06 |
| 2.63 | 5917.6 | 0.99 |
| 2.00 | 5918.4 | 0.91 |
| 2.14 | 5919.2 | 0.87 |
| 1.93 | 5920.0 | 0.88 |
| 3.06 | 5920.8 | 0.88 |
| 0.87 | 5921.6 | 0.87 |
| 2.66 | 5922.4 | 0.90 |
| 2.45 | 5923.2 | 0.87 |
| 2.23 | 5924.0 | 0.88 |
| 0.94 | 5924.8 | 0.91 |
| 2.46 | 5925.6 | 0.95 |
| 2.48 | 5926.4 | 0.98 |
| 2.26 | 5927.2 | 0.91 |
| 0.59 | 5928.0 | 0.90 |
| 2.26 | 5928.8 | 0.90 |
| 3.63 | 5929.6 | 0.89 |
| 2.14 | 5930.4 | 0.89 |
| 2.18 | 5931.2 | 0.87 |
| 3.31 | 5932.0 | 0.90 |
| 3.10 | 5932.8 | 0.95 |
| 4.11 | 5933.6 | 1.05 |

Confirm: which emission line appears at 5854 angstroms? [O III]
